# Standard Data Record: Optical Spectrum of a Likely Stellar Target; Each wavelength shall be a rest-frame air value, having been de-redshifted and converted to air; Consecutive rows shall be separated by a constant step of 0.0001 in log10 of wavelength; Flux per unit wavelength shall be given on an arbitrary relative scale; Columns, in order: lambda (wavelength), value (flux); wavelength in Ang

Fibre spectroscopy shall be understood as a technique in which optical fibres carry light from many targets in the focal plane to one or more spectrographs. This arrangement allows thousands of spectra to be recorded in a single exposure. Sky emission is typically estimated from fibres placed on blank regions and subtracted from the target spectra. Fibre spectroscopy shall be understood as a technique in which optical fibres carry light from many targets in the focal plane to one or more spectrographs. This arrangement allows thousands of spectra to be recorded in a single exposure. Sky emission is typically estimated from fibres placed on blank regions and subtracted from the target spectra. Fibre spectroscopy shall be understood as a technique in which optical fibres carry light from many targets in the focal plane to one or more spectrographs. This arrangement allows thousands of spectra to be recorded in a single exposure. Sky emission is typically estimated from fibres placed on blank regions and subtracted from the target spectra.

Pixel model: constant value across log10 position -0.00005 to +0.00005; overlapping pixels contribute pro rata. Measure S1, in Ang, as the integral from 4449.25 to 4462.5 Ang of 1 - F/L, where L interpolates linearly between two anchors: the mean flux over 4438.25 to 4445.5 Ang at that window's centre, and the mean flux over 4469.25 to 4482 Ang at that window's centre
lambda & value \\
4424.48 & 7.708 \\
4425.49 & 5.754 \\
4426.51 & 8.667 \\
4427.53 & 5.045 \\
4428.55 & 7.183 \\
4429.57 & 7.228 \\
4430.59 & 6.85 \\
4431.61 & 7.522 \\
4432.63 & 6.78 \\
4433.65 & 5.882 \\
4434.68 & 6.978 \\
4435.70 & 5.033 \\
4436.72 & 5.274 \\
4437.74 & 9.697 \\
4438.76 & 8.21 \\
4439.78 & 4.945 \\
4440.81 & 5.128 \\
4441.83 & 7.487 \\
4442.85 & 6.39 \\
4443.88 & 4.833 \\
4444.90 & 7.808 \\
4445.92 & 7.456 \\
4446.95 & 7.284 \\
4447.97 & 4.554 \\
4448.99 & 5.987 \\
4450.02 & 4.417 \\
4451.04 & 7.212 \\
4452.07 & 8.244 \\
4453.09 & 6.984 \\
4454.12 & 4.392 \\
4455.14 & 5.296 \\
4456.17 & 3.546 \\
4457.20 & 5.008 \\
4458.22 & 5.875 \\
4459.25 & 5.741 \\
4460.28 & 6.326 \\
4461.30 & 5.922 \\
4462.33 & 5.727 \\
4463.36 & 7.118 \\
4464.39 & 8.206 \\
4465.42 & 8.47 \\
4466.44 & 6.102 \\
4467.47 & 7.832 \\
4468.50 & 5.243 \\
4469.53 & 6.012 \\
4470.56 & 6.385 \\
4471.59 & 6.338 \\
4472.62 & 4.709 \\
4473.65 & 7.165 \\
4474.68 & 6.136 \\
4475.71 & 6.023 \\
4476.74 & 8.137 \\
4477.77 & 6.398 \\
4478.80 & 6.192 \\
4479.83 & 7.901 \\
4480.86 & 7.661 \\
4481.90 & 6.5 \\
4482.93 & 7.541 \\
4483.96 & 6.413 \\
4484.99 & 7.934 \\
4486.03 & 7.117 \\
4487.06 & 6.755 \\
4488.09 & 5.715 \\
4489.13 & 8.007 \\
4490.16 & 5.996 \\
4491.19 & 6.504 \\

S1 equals 1.51 Ang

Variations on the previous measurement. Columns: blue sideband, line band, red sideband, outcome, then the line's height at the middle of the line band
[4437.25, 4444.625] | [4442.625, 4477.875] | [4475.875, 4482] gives 3.3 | 6.91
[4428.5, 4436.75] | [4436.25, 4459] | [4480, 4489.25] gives 1.8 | 6.7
